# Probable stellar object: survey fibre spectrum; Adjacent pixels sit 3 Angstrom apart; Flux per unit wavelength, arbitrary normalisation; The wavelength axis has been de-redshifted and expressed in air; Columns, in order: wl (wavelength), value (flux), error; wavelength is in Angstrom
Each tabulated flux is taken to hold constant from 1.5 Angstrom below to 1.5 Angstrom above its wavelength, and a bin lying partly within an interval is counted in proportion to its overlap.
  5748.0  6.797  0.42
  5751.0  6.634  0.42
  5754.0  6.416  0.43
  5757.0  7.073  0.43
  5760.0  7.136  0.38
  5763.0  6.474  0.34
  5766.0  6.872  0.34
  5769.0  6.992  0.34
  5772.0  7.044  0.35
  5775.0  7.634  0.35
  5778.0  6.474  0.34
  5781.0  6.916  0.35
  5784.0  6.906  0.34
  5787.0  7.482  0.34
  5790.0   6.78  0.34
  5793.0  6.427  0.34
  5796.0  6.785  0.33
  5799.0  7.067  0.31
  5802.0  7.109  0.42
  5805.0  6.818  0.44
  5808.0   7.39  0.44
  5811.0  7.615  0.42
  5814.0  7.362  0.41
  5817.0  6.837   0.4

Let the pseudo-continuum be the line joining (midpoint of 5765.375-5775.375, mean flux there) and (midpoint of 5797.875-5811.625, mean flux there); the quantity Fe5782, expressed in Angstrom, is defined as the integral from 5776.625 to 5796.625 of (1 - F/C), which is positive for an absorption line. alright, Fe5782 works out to 0.9 Angstrom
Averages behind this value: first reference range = 7.1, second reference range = 7.18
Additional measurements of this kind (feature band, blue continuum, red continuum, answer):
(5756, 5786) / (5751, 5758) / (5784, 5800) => -0.8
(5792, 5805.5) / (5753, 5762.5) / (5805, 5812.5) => 0.8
